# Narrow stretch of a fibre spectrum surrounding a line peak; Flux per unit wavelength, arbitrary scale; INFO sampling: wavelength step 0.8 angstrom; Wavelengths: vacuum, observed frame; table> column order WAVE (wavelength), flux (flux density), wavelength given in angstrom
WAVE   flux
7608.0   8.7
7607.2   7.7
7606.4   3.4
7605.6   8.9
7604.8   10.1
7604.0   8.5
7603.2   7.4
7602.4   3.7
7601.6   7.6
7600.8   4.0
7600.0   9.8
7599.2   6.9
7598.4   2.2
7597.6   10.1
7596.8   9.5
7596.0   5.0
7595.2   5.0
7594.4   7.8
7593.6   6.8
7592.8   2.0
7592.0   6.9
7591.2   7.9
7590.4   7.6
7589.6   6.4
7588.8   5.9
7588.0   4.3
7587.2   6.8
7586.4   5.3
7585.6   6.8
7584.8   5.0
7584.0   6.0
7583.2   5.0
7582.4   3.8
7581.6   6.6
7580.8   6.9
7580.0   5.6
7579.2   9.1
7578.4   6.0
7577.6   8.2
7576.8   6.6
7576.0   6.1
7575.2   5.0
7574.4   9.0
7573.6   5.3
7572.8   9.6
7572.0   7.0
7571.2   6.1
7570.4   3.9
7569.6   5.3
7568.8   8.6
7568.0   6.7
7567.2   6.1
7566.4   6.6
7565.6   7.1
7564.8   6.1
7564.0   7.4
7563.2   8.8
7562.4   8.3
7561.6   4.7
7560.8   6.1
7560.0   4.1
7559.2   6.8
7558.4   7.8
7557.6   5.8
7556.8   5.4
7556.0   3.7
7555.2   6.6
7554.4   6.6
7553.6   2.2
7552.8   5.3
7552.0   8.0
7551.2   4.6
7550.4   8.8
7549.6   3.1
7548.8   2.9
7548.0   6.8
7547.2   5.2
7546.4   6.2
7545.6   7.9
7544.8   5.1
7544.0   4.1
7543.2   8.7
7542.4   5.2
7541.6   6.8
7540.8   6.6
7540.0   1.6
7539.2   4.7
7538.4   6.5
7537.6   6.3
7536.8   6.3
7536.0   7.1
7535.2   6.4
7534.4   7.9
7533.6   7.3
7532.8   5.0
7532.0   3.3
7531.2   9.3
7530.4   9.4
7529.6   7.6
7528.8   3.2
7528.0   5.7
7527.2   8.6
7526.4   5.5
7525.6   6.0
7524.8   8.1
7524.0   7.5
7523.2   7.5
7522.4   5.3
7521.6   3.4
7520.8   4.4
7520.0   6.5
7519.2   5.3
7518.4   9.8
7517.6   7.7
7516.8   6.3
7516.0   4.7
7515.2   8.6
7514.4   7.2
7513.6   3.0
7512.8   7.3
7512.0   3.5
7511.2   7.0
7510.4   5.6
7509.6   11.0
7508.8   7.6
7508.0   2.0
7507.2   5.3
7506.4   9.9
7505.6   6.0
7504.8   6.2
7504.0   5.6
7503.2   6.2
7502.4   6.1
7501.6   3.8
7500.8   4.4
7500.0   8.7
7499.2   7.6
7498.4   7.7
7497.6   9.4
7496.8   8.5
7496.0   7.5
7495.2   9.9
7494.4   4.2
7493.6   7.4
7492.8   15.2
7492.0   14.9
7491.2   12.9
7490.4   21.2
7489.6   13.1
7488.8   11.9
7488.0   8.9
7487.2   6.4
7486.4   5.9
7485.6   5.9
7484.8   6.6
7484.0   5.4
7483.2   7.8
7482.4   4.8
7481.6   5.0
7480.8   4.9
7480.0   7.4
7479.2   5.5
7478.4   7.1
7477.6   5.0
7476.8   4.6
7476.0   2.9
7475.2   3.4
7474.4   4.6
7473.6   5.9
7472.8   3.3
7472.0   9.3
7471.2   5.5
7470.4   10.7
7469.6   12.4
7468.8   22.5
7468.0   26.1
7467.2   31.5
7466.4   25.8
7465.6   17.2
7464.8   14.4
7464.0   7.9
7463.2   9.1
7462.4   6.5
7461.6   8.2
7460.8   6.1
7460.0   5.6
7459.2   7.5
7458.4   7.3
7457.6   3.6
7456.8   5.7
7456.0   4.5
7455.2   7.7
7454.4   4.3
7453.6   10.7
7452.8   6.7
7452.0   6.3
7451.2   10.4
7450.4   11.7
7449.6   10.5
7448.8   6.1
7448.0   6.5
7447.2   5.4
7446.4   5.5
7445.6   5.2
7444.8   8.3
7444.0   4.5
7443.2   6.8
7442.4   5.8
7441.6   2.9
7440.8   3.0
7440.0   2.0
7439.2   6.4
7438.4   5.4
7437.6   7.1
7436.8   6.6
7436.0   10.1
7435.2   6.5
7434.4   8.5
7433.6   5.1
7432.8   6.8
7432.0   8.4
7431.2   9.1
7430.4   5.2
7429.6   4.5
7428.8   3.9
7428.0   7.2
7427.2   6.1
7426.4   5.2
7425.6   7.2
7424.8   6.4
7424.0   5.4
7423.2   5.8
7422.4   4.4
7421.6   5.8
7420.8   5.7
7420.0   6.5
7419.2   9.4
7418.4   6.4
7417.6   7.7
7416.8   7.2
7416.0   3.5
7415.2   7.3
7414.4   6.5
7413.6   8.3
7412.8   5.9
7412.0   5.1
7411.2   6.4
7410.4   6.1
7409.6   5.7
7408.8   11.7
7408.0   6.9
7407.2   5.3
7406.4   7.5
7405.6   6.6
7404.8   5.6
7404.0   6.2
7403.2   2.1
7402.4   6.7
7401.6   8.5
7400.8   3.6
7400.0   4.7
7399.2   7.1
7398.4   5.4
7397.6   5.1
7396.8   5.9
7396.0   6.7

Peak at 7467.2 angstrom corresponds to Halpha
